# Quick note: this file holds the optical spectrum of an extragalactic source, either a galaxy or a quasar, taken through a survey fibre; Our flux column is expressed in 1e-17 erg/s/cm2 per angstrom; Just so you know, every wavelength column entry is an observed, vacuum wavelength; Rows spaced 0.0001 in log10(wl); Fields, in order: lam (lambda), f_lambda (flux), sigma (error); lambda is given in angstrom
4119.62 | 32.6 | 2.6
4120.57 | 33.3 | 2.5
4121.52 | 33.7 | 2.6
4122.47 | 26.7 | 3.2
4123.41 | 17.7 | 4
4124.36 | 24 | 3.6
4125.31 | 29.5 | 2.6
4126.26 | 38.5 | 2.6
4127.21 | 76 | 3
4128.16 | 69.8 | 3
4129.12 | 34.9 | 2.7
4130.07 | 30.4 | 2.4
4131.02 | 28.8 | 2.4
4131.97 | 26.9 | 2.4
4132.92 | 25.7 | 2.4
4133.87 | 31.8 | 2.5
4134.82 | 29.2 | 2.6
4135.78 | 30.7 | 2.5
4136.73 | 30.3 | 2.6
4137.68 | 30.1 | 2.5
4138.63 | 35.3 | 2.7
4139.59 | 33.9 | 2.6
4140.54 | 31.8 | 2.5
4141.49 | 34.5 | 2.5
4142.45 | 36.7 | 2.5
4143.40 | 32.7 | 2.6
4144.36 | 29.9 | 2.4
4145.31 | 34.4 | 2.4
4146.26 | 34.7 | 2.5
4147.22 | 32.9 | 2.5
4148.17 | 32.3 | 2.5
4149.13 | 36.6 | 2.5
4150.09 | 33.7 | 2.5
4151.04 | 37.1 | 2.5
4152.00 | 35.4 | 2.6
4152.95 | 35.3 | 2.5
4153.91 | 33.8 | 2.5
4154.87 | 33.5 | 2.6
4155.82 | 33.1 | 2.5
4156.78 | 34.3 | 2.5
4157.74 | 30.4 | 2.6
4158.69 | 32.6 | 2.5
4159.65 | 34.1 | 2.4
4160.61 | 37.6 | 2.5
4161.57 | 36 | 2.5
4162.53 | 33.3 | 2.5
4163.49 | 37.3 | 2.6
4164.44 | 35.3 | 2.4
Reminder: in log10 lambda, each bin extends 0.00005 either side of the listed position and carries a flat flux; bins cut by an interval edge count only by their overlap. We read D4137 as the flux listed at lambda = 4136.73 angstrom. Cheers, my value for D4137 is 30.3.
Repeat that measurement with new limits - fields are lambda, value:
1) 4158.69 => 32.6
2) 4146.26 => 34.7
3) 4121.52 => 33.7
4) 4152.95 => 35.3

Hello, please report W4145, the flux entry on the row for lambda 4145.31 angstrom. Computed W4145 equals 34.4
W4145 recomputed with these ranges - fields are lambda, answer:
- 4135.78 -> 30.7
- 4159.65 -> 34.1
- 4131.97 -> 26.9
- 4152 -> 35.4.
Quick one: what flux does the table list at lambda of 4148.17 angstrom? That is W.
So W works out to 32.3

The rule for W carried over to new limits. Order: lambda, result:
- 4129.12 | 34.9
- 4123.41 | 17.7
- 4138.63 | 35.3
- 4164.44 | 35.3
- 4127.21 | 76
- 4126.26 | 38.5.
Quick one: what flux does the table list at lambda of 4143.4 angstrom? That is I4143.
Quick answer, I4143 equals 32.7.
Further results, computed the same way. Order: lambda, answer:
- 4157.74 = 30.4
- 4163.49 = 37.3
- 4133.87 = 31.8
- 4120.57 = 33.3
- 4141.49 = 34.5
